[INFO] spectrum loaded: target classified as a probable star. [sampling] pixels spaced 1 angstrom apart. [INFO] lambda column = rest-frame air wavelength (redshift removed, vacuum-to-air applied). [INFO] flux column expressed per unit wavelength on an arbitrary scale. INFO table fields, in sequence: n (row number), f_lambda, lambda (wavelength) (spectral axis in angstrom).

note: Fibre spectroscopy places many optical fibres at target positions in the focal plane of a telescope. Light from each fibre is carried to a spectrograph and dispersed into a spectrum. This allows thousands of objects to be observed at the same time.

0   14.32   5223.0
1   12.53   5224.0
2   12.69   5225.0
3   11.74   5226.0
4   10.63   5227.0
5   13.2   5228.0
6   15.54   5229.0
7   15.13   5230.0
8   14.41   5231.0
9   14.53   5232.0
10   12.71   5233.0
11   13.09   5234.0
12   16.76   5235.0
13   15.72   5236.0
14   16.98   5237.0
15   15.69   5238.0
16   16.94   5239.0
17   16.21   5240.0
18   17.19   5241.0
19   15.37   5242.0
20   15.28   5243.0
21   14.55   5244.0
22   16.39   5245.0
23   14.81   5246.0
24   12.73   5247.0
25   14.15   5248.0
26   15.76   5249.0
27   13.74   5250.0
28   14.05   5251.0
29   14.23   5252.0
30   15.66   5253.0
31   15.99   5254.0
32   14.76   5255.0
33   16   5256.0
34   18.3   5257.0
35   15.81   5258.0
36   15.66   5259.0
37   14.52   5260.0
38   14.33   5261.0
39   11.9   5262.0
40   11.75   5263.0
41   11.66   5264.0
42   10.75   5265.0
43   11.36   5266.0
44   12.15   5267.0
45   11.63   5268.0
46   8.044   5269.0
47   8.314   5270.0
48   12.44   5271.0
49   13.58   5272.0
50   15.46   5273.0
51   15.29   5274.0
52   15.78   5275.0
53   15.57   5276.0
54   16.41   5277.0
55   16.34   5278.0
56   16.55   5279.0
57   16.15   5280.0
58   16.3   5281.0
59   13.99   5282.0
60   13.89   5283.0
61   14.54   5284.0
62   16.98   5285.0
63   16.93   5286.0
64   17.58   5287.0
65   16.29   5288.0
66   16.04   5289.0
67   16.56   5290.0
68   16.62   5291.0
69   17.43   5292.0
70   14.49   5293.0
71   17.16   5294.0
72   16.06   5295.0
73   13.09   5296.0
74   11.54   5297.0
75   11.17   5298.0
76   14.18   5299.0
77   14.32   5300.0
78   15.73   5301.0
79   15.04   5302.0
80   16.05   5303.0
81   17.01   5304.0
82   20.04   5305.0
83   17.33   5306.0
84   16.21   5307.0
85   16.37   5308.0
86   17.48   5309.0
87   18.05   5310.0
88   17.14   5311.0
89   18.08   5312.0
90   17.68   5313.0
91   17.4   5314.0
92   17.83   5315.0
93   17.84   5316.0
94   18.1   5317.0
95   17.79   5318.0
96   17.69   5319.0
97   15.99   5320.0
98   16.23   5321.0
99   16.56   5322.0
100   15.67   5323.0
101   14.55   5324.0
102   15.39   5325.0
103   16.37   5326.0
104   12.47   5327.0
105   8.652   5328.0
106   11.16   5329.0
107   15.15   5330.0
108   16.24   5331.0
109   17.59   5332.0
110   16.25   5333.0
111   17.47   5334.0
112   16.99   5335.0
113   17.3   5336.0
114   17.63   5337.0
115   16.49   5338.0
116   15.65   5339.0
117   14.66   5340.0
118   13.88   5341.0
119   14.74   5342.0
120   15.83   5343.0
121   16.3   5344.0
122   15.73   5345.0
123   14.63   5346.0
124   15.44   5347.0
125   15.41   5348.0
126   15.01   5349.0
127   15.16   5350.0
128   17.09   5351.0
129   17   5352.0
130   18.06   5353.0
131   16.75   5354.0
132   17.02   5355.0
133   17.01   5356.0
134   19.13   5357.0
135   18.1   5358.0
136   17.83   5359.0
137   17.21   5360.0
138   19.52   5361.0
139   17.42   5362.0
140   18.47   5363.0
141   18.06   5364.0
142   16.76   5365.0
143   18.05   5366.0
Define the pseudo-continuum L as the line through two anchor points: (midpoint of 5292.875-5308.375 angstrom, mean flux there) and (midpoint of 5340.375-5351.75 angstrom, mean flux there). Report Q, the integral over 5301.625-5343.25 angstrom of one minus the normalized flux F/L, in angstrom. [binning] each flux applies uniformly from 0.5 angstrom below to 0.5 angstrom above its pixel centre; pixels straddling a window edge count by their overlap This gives -2.3 angstrom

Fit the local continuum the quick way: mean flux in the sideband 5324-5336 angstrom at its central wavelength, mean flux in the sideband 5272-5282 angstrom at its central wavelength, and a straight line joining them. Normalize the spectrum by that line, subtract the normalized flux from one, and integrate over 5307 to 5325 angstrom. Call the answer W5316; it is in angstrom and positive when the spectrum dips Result -2.2 angstrom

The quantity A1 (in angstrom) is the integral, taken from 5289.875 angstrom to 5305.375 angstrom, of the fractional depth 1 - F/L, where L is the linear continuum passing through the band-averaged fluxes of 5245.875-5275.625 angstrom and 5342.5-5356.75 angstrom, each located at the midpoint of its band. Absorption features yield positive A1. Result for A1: -0.6 angstrom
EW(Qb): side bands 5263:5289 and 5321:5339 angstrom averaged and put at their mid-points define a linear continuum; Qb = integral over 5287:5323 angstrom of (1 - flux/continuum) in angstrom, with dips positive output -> -3.7 angstrom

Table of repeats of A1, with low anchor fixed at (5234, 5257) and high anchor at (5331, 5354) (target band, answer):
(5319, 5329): 0.85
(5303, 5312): -0.87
